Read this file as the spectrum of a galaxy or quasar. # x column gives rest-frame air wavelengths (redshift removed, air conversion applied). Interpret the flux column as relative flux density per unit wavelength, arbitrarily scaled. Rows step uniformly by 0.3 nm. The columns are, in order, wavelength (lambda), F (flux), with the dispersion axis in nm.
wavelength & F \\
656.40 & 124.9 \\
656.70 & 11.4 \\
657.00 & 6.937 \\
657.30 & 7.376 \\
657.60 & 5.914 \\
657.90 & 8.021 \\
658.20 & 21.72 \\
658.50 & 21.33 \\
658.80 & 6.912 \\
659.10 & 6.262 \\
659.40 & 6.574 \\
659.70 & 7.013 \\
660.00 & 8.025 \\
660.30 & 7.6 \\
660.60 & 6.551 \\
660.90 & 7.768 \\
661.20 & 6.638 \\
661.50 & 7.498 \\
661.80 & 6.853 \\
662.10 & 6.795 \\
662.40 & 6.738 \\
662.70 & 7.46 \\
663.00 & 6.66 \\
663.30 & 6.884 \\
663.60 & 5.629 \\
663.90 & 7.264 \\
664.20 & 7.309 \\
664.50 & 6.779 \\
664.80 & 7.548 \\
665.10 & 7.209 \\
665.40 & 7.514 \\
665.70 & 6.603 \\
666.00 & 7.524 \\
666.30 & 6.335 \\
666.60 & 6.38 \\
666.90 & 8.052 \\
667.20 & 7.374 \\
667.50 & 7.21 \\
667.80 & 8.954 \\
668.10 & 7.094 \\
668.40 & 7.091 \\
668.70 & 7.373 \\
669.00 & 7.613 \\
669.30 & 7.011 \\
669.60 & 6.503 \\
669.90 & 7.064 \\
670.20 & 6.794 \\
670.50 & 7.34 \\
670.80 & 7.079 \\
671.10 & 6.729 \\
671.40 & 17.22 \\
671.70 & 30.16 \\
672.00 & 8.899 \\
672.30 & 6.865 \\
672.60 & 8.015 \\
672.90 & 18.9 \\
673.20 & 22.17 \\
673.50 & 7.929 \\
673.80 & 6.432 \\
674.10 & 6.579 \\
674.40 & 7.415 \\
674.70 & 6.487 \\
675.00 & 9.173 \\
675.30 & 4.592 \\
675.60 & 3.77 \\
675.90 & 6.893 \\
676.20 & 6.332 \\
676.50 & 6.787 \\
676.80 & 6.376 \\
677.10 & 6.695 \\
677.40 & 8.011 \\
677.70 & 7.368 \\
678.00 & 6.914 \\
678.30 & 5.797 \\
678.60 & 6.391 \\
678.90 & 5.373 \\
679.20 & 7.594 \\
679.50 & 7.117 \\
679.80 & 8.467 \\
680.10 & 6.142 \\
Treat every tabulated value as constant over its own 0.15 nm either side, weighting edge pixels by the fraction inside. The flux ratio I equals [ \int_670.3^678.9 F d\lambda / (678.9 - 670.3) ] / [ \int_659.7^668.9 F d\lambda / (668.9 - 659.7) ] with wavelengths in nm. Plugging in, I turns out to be 1.25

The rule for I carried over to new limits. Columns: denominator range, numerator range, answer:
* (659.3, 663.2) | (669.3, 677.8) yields 1.28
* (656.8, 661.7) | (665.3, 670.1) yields 0.81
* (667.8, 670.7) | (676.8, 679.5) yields 0.94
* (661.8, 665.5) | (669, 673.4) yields 1.62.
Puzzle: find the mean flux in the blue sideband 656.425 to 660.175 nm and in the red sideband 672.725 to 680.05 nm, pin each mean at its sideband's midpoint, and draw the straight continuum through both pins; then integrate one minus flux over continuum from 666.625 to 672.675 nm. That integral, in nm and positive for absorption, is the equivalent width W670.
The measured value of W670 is 0.55 nm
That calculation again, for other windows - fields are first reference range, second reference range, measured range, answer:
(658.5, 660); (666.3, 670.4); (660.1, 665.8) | 0.60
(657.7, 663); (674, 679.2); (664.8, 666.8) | 0.25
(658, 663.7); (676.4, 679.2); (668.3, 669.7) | 0.09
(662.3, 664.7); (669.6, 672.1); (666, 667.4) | 0.26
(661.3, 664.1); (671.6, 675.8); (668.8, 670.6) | 0.39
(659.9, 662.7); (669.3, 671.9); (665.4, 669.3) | 0.92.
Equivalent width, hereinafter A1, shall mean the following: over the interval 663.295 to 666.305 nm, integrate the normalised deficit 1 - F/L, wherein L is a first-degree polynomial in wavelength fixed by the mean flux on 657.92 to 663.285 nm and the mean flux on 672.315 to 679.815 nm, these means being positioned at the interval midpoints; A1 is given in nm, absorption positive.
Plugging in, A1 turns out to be 0.52 nm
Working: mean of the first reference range 8.67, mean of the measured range 7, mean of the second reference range 7.87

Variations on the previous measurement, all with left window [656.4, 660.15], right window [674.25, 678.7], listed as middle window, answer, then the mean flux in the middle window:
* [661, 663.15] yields 0.976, 6.97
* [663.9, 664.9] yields 0.388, 7.2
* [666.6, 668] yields 0.374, 7.71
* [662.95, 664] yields 0.483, 6.57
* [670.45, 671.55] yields -0.111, 9.8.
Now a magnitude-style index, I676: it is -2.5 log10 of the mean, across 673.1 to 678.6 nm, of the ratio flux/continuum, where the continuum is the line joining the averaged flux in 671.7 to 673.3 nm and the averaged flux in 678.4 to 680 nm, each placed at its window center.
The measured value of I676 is 0.39 mag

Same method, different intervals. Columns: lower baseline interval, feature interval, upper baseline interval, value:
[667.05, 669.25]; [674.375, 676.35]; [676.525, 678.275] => 0.12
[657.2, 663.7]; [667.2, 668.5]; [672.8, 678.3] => 0.09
